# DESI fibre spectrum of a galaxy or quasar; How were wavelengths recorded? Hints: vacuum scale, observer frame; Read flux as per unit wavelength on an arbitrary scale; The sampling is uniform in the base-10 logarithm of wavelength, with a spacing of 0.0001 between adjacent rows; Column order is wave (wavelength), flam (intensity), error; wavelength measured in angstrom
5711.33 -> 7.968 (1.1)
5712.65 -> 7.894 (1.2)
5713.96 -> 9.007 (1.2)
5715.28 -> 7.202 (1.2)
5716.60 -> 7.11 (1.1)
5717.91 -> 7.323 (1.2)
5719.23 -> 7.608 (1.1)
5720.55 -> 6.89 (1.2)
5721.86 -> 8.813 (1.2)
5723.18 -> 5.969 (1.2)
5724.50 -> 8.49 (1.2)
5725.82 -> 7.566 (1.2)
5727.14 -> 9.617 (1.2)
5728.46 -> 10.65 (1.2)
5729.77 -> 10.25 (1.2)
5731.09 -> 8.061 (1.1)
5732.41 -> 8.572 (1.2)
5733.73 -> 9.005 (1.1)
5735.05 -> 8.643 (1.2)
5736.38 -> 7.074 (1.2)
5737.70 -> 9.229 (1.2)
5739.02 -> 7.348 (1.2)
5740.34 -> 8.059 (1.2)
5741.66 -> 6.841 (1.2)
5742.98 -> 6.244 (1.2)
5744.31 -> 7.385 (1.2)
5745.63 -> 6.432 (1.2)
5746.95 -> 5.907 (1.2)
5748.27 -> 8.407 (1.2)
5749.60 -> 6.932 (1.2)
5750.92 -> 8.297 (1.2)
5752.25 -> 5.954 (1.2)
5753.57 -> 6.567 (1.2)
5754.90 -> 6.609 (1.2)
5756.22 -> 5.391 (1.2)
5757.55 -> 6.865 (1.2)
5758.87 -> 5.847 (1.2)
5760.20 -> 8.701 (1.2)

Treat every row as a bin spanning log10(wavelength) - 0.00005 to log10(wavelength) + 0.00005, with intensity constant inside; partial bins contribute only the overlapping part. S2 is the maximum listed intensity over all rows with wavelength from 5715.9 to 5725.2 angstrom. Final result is 8.813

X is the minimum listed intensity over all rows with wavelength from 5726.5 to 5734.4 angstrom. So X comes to 8.061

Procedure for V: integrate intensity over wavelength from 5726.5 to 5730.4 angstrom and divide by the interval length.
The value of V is 10.2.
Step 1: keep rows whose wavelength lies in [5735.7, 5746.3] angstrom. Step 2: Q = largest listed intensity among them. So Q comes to 9.229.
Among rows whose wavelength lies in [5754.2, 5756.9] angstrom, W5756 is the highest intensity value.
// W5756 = 6.609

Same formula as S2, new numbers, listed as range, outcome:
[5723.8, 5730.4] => 10.65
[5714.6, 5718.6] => 7.323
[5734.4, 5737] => 8.643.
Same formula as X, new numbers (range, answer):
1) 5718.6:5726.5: 5.969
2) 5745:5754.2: 5.907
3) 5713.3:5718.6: 7.11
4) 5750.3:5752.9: 5.954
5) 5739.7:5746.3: 6.244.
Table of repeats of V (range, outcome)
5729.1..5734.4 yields 8.99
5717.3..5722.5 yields 7.66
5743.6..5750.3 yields 7.02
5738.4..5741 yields 7.72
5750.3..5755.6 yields 6.83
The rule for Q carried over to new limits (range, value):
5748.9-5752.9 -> 8.297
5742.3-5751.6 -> 8.407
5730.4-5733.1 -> 8.572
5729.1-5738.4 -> 10.25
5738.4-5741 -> 8.059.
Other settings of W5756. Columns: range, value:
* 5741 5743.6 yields 6.841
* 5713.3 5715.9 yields 9.007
